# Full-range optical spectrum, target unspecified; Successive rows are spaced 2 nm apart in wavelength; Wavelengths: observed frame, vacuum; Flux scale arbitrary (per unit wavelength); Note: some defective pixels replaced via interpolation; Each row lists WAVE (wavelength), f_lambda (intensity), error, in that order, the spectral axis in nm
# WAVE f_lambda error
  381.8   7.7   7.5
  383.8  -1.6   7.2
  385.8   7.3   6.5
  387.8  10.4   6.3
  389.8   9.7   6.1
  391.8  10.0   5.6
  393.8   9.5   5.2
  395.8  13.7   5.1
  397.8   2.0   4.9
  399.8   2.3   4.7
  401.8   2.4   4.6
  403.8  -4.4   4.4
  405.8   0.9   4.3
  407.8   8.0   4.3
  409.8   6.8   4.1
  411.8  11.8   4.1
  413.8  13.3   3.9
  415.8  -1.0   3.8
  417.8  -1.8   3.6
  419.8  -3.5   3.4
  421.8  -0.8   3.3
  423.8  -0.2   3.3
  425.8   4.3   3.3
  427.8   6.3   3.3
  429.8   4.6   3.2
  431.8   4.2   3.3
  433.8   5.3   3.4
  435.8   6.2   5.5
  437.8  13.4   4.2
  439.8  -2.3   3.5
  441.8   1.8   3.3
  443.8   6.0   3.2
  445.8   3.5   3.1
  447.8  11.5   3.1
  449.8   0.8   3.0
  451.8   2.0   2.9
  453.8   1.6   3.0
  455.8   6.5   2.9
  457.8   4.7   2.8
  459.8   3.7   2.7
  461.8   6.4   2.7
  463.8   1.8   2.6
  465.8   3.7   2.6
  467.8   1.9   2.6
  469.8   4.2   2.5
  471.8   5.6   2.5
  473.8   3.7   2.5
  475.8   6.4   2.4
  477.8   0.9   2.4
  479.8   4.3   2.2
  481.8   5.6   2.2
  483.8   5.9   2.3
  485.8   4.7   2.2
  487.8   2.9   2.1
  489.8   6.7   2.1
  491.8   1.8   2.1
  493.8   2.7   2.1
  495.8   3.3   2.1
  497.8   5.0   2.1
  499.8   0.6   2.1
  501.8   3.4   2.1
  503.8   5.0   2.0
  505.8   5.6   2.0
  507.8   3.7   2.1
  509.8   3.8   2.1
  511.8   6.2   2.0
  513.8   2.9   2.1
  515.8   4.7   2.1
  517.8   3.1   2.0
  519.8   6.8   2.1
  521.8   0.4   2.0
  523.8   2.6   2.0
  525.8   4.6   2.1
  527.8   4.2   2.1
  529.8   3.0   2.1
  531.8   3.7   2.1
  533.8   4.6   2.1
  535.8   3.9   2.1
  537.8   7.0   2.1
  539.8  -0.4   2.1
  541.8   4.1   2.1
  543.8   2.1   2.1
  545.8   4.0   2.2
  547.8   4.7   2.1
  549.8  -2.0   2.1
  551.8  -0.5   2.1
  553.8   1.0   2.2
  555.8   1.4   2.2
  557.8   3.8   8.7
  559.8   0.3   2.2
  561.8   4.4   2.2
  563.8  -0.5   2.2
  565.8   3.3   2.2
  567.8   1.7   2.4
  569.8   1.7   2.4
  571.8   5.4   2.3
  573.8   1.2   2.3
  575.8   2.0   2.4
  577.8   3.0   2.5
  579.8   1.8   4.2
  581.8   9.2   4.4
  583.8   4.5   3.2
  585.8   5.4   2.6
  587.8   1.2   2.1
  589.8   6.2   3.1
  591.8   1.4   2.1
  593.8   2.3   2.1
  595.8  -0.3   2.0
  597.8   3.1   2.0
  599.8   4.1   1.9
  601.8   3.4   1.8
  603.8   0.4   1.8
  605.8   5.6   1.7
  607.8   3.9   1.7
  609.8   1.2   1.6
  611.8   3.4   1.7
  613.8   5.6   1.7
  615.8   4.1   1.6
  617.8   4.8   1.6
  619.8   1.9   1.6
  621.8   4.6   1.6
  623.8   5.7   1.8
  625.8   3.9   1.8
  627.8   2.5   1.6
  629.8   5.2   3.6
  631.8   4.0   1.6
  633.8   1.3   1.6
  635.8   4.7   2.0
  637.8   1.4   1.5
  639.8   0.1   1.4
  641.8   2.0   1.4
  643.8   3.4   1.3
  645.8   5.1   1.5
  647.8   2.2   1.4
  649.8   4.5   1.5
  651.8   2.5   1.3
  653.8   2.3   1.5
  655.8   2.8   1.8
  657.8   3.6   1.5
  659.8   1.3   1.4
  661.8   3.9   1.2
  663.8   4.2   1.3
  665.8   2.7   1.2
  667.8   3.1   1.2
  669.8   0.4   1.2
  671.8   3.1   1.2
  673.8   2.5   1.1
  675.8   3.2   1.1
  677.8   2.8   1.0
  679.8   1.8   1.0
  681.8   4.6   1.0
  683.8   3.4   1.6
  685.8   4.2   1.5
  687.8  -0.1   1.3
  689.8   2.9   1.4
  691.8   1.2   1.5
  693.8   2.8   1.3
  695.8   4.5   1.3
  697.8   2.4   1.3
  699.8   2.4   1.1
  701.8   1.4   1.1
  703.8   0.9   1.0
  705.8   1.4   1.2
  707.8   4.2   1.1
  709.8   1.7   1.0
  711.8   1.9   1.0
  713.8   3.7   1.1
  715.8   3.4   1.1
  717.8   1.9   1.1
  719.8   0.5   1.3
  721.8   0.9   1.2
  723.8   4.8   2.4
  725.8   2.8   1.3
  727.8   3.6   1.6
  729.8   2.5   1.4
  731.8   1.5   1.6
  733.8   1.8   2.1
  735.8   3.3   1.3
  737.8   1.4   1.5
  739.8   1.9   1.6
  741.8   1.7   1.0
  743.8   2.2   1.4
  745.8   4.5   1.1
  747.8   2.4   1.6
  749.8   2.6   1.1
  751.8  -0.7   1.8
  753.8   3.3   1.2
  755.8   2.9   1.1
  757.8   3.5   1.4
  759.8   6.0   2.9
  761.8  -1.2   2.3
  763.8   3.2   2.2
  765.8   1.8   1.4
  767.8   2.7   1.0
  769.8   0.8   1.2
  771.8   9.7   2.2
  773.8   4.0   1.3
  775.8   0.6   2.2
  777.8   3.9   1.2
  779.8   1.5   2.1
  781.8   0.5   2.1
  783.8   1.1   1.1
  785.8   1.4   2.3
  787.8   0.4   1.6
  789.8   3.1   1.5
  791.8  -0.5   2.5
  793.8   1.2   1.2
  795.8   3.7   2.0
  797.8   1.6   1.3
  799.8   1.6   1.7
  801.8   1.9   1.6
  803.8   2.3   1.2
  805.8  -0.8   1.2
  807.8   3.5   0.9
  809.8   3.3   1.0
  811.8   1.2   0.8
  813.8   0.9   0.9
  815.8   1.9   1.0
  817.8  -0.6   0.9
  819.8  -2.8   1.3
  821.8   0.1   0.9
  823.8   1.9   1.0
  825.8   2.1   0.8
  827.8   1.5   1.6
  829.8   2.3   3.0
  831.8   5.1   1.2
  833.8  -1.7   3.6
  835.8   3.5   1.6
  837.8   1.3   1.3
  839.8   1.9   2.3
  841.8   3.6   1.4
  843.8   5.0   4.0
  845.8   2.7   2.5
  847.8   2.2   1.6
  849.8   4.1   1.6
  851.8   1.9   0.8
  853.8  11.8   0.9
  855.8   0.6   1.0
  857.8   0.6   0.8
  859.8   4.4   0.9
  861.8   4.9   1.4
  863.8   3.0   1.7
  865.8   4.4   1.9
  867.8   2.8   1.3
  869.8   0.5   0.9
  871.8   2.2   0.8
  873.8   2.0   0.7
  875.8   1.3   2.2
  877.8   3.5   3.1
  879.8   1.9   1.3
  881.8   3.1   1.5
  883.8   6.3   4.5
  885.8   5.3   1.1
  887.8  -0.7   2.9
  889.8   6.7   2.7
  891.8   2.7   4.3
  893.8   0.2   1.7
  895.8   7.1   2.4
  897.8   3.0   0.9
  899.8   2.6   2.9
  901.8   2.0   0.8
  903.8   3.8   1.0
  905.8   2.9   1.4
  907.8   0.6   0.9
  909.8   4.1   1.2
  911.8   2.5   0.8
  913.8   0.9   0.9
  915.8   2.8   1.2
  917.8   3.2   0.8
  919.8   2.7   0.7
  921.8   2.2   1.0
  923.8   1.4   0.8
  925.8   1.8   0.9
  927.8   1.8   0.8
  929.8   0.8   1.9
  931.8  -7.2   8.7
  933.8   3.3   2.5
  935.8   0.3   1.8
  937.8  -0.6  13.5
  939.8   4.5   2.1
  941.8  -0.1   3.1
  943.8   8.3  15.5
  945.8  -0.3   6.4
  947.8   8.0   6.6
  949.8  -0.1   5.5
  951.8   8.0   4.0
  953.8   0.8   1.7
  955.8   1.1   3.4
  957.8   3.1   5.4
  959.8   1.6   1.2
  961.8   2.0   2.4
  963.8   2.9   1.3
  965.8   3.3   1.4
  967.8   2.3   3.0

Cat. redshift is 1.29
